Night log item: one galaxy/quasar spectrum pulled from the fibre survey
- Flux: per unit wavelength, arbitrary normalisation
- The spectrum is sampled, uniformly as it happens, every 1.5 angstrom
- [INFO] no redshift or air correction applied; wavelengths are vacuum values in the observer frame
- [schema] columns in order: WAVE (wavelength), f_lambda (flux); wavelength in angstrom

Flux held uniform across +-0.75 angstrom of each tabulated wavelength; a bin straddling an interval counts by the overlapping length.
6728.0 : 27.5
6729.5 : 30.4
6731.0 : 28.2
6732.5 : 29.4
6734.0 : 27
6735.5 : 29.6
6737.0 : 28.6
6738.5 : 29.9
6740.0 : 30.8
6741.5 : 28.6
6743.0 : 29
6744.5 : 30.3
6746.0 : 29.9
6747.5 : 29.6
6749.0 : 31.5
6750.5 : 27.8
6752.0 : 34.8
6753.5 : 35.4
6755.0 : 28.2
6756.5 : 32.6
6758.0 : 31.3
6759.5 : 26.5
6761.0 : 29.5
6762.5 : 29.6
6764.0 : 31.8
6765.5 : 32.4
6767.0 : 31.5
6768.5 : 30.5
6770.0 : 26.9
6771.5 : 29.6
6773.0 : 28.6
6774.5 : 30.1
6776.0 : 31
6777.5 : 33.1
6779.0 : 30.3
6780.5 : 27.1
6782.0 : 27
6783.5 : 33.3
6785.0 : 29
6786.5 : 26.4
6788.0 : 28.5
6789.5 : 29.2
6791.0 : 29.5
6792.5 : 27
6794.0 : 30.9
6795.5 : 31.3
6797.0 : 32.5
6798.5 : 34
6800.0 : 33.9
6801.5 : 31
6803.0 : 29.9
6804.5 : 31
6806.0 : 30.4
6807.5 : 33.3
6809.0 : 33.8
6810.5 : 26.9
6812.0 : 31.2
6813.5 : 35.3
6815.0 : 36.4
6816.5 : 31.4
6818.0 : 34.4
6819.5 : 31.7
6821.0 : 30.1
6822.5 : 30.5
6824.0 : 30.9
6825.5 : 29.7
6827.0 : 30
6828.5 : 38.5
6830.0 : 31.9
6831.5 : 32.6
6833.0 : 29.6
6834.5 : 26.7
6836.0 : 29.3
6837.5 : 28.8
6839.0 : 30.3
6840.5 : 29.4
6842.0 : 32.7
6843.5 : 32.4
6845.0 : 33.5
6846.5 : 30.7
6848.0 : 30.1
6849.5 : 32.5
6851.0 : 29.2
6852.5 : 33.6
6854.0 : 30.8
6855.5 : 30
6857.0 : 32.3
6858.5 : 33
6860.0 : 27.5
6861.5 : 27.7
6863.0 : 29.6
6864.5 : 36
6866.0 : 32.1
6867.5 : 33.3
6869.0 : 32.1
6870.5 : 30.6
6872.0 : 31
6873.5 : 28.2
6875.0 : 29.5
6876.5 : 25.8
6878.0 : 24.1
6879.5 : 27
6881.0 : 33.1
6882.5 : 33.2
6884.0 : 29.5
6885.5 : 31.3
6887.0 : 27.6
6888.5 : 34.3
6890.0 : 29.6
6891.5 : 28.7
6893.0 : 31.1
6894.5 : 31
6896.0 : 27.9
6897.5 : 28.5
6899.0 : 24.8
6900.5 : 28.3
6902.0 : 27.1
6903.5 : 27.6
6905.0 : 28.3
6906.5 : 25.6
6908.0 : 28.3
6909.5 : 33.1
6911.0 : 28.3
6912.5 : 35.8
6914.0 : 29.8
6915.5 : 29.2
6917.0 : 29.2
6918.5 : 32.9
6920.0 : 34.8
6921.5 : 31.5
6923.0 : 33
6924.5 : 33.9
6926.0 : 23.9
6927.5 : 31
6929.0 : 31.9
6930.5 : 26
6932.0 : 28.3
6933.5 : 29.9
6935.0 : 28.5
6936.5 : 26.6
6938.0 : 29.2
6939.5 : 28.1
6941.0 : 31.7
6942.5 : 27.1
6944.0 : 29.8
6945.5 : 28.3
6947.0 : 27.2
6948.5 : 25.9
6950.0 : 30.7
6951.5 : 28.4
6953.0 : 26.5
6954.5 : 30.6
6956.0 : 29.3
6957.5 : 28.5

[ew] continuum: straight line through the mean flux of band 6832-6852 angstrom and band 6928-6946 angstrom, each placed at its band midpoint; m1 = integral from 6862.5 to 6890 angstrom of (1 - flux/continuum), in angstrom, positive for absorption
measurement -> -0.5 angstrom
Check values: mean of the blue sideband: 30.5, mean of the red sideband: 28.8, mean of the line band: 30.4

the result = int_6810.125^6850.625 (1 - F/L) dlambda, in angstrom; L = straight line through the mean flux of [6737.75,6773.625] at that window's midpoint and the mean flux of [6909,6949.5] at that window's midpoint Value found -1.8 angstrom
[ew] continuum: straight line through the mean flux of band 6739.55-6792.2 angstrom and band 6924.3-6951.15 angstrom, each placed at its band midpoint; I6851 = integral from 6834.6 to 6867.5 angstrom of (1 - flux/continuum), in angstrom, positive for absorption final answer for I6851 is -1.9 angstrom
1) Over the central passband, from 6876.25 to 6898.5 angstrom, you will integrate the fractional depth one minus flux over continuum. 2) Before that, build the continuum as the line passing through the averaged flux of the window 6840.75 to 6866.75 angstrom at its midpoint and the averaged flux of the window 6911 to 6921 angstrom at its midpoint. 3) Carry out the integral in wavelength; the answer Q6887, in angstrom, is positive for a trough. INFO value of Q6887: 1.40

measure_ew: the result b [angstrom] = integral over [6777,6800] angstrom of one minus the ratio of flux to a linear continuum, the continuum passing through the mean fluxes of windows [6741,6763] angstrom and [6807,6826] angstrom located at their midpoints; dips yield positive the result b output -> 0.9 angstrom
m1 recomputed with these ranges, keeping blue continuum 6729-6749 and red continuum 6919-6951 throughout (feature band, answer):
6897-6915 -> 0.37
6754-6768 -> -0.51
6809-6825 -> -1.38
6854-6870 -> -1.04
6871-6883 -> 0.19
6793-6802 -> -0.84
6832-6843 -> -0.10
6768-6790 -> 0.03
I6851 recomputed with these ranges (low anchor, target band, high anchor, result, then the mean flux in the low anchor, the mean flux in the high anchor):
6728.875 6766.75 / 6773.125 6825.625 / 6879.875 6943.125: -1.57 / 30.1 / 29.7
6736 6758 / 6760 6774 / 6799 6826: 0.42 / 30.5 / 31.8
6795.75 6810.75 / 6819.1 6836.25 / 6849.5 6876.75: 0.23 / 31.8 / 30.8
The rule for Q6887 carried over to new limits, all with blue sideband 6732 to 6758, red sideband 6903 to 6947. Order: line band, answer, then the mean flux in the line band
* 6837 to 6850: -0.54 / 31.2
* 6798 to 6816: -1.31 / 32.2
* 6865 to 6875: -0.46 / 31.2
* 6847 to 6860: -0.57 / 31.2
